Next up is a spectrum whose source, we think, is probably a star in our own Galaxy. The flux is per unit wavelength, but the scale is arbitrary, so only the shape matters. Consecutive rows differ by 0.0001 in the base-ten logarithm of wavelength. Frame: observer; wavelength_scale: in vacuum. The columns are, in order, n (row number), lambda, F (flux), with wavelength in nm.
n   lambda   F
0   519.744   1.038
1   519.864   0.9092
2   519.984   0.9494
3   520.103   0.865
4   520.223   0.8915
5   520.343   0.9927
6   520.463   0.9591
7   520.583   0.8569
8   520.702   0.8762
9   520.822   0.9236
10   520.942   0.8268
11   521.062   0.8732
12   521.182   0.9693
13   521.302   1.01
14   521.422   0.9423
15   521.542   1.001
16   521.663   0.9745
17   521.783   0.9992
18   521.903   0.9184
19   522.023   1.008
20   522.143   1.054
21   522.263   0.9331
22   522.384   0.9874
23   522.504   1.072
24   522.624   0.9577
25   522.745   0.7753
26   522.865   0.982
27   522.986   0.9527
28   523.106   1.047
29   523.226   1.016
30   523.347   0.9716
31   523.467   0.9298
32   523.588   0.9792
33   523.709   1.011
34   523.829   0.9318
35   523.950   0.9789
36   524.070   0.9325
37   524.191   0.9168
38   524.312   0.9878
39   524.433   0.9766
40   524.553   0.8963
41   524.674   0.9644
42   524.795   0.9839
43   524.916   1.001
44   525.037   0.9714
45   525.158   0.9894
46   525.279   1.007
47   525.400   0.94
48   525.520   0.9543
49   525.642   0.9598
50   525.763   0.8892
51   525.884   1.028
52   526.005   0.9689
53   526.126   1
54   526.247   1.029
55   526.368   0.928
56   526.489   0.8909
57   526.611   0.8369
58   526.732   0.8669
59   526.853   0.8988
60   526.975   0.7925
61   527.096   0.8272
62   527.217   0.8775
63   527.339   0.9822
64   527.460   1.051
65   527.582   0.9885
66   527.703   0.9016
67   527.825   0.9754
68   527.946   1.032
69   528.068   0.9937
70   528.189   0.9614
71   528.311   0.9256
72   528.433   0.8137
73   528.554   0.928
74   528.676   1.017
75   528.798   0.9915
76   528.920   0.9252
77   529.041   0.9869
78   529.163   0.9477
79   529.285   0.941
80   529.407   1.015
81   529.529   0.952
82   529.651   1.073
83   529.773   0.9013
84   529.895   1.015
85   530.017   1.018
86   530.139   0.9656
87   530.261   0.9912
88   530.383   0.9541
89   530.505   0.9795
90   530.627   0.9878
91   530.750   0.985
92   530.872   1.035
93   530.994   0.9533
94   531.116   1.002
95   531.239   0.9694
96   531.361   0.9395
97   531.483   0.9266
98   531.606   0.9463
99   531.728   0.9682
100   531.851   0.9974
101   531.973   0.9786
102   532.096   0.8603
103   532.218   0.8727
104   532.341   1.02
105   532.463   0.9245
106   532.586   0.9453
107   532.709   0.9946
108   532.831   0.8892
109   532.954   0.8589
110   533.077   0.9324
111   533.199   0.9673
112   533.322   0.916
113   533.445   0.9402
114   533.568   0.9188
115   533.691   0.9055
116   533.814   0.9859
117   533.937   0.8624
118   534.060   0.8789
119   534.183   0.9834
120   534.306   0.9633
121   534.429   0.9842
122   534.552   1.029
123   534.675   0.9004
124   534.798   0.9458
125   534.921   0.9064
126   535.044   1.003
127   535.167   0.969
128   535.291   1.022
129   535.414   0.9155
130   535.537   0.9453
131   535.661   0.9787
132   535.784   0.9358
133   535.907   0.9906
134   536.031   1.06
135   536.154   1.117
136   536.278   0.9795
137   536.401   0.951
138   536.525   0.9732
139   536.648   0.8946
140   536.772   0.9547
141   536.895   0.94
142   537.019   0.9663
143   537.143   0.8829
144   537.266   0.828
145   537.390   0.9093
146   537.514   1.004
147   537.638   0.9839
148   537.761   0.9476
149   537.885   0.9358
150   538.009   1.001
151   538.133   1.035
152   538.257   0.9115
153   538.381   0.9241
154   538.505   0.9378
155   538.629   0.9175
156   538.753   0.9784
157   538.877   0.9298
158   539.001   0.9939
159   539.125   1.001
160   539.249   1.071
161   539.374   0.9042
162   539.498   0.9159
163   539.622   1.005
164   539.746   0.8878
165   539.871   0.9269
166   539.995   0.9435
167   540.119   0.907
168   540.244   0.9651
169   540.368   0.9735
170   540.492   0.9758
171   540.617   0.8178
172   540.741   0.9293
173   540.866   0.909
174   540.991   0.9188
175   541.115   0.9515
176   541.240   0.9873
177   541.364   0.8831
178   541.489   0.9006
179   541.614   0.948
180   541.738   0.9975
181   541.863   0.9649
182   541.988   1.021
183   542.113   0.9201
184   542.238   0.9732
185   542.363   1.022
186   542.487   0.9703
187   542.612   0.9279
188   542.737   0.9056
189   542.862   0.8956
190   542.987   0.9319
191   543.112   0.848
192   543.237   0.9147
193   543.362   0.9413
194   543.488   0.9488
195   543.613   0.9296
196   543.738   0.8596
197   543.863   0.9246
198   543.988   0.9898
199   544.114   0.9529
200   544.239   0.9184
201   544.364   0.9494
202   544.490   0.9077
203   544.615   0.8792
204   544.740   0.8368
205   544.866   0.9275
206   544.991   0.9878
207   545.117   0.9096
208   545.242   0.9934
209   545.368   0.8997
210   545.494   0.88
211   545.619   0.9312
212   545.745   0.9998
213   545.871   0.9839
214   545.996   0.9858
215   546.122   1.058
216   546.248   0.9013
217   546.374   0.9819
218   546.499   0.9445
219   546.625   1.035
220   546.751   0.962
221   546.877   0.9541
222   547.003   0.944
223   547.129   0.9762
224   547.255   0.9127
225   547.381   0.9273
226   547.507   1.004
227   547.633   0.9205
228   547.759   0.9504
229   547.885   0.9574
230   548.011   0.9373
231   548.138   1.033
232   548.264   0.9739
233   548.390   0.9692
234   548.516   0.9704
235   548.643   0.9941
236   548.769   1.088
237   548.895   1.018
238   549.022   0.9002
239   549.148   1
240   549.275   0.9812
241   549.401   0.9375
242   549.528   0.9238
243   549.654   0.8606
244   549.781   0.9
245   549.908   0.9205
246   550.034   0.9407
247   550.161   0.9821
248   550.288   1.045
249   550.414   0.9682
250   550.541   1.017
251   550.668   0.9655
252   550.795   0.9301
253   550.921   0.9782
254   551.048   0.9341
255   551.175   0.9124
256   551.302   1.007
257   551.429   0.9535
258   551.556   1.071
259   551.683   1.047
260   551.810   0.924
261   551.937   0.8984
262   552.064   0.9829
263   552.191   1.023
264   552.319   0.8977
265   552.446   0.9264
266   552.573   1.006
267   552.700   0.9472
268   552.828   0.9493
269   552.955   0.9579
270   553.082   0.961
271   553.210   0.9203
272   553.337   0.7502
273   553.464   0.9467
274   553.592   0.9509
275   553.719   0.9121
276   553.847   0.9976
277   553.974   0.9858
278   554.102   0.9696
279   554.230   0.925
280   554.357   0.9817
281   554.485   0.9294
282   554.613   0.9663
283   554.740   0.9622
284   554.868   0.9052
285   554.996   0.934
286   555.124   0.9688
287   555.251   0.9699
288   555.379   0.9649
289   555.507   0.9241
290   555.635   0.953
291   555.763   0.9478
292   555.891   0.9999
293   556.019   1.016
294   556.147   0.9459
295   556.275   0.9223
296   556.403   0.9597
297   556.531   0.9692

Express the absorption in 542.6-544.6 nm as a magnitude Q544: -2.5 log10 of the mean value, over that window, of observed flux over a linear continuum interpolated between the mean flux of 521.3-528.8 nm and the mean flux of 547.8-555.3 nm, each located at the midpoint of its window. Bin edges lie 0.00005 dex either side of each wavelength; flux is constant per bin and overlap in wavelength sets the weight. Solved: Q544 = 0.04 mag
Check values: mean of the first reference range 0.956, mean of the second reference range 0.959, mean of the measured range 0.92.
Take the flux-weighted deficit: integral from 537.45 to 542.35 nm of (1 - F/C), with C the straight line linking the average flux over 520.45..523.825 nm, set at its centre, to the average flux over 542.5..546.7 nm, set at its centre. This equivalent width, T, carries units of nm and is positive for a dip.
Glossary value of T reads -0.06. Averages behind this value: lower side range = 0.957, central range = 0.952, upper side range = 0.936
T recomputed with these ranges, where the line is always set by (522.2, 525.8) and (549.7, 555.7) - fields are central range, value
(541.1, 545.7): 0.12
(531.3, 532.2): 0.02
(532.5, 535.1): 0.06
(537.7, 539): 0.01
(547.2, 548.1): 0.01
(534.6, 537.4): 0.01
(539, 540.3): 0.01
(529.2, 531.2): -0.05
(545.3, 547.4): 0.00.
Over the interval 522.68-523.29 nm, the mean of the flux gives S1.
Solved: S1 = 0.954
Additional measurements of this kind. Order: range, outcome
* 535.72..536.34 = 1.02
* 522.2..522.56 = 0.997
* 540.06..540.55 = 0.956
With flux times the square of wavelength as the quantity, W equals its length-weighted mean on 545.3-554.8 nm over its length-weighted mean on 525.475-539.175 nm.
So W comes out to 1.07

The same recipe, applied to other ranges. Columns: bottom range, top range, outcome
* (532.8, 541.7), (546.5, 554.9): 1.06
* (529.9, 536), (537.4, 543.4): 1.02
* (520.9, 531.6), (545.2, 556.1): 1.09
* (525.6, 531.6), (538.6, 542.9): 1.04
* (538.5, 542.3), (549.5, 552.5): 1.05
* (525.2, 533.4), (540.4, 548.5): 1.05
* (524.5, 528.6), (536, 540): 1.06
